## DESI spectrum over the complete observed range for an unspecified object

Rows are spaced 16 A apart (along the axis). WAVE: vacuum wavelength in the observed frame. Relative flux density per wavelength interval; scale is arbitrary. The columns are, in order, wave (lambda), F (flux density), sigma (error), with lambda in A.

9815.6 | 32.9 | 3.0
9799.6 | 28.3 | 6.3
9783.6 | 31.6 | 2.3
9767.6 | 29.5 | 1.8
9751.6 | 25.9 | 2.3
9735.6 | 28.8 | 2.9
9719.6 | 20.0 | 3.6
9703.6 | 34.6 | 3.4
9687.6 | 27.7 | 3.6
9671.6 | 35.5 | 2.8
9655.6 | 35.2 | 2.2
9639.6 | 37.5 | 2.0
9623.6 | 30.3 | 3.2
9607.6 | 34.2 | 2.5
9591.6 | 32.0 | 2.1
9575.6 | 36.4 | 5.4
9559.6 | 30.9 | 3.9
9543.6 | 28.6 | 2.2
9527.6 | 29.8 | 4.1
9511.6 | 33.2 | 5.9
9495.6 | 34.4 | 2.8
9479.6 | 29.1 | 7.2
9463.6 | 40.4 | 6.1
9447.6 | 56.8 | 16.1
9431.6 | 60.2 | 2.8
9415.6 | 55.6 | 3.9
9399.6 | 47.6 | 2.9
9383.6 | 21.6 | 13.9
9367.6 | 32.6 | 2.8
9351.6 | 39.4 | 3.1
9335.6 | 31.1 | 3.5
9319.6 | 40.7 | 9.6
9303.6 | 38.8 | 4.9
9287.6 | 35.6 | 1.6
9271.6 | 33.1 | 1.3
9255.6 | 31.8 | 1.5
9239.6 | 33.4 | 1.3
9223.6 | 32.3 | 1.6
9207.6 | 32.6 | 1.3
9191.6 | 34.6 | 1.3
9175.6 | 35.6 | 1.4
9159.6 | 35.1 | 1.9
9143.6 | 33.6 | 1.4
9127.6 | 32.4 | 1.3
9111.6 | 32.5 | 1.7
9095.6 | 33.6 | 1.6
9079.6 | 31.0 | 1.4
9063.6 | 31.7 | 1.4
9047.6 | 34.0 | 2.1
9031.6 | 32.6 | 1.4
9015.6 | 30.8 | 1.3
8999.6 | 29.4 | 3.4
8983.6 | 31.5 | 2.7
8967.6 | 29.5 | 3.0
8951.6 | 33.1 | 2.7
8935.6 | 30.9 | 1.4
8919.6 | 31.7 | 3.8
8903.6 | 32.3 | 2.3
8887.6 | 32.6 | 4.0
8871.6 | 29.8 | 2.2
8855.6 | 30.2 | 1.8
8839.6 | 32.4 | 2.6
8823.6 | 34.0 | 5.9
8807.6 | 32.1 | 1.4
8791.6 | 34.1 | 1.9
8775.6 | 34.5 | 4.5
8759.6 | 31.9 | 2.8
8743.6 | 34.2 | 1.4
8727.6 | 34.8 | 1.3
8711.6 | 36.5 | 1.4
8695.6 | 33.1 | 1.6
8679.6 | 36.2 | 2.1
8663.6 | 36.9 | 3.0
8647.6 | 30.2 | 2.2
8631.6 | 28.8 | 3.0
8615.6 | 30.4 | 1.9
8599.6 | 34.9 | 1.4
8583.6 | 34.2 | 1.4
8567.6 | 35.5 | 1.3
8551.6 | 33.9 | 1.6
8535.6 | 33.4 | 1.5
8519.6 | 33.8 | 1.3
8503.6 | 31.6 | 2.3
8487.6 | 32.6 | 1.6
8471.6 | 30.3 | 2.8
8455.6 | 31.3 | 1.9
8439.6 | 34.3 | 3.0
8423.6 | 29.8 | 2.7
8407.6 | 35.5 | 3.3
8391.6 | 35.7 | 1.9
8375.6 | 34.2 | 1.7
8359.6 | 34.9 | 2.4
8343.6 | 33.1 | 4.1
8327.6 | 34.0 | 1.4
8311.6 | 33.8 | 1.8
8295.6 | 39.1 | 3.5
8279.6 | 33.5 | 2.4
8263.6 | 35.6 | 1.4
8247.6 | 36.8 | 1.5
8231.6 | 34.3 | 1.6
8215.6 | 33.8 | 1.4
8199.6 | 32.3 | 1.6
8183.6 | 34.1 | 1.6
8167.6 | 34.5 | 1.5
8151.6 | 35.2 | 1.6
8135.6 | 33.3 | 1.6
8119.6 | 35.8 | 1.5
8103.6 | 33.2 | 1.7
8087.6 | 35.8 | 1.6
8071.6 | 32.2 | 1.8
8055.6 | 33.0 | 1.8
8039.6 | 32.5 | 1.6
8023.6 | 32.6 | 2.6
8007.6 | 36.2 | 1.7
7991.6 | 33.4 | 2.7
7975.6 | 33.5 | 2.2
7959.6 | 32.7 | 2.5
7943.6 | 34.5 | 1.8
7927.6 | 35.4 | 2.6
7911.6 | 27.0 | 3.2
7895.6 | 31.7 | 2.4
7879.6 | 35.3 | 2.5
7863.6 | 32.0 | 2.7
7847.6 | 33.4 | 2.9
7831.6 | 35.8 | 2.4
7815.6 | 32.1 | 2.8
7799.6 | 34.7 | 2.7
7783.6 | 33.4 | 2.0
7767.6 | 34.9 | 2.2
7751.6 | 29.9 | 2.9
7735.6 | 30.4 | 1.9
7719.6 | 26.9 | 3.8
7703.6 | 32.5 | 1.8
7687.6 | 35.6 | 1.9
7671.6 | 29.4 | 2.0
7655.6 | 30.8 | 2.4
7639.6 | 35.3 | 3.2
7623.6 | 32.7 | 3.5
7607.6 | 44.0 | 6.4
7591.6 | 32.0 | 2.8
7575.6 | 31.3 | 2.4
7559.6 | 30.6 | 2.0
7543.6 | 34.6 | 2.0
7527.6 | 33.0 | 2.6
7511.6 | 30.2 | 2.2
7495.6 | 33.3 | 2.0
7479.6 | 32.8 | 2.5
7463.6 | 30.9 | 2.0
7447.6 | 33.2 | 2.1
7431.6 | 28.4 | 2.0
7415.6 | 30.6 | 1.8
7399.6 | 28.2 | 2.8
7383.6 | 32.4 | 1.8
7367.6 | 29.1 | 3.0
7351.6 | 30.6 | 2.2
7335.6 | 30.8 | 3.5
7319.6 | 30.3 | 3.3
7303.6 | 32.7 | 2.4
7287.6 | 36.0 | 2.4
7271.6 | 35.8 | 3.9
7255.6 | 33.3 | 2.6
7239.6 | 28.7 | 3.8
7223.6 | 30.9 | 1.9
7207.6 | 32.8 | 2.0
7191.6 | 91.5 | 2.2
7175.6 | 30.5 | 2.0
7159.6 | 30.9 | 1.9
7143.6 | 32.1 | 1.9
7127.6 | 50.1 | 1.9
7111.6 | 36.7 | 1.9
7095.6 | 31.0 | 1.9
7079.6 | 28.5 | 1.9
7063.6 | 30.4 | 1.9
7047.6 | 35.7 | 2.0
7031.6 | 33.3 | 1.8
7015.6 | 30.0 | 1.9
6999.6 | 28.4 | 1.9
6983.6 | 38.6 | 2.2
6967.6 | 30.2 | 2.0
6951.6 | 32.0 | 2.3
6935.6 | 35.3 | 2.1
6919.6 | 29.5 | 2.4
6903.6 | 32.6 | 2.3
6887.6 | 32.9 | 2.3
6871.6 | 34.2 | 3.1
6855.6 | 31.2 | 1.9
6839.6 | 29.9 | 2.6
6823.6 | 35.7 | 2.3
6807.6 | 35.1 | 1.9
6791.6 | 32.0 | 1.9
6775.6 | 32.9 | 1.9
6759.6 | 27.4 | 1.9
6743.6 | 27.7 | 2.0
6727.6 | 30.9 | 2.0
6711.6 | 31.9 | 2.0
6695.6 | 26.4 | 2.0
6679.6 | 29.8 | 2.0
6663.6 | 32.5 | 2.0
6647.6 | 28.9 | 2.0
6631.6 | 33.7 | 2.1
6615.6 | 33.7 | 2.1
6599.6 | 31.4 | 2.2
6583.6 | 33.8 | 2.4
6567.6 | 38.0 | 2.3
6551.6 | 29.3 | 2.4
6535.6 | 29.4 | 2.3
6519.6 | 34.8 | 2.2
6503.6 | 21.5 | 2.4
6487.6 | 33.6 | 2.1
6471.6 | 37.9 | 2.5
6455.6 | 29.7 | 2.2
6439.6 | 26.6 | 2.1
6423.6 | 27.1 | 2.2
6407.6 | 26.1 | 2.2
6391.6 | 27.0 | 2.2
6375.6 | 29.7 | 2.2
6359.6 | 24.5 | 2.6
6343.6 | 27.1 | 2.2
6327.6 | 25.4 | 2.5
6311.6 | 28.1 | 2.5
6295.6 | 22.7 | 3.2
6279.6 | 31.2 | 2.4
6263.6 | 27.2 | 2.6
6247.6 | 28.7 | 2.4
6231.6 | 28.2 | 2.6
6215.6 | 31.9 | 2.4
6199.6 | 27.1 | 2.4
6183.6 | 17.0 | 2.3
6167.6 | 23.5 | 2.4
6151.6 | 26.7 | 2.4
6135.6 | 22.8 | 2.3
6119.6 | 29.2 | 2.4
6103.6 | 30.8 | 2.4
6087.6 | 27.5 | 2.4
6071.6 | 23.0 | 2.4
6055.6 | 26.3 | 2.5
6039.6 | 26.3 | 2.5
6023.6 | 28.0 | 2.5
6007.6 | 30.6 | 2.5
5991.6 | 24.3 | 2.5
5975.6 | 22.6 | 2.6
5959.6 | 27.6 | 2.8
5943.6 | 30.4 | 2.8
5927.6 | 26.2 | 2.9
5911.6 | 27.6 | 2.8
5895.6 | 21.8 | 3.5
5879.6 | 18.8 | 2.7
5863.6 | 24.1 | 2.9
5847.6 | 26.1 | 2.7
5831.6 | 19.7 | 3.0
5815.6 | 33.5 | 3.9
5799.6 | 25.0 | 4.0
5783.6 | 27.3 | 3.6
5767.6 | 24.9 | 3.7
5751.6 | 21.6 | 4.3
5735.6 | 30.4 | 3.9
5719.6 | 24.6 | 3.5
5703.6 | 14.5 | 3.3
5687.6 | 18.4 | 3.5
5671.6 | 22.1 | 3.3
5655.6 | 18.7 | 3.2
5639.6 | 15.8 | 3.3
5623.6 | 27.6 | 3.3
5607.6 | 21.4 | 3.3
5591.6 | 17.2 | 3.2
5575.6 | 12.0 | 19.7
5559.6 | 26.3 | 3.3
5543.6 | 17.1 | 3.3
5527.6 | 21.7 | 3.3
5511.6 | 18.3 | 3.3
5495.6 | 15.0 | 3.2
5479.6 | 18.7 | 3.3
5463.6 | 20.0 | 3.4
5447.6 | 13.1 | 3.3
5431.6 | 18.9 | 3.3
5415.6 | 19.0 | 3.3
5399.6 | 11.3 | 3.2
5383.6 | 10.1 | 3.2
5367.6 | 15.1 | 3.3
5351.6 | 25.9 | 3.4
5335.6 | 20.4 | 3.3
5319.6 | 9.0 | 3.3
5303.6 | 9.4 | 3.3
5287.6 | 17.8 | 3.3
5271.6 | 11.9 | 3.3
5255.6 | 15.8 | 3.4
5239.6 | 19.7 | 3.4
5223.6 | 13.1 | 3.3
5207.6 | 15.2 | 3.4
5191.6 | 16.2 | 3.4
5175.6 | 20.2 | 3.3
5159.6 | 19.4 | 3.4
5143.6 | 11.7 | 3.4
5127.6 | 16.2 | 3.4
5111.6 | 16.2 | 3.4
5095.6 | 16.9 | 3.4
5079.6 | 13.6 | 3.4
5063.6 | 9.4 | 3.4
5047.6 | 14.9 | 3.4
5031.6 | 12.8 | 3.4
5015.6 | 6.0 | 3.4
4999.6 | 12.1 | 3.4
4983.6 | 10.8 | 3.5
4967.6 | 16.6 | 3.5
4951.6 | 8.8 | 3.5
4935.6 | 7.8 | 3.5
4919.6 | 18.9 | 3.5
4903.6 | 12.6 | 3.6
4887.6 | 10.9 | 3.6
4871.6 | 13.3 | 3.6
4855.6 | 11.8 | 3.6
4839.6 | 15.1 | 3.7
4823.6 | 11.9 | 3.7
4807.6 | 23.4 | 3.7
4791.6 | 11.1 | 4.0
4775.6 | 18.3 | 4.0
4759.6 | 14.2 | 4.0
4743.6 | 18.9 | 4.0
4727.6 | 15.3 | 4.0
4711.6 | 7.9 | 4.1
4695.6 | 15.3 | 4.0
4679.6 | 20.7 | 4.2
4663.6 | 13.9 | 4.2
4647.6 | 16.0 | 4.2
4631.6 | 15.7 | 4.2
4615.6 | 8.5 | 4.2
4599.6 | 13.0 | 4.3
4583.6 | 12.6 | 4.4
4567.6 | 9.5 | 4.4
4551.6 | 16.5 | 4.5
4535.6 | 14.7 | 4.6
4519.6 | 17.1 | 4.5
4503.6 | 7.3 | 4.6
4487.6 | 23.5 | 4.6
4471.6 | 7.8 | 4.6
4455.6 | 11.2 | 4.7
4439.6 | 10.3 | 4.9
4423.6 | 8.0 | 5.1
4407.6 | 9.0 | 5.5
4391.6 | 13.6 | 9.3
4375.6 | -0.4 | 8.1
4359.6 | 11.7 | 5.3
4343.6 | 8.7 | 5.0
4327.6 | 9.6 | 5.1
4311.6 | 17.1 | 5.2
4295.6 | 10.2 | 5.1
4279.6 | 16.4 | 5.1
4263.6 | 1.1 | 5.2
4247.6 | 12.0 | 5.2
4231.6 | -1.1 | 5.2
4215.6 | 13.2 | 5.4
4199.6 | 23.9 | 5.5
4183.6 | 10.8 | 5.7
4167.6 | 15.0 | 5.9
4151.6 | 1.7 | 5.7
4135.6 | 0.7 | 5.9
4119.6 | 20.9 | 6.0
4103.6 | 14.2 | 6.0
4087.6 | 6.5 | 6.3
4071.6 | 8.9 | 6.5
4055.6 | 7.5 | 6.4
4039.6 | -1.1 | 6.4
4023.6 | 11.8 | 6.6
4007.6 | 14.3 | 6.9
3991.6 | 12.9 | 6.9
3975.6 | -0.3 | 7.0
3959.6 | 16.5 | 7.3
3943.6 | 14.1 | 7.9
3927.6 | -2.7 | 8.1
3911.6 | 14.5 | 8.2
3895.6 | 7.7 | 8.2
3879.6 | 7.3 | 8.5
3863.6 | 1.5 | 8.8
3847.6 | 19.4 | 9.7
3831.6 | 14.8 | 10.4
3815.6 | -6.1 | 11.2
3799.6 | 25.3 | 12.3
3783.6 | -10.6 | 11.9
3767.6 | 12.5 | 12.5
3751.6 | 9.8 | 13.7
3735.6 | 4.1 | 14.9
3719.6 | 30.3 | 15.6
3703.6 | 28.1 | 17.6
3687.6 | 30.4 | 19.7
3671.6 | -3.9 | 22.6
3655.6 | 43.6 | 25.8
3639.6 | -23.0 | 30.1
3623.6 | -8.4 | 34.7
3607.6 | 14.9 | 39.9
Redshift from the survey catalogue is 0.436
